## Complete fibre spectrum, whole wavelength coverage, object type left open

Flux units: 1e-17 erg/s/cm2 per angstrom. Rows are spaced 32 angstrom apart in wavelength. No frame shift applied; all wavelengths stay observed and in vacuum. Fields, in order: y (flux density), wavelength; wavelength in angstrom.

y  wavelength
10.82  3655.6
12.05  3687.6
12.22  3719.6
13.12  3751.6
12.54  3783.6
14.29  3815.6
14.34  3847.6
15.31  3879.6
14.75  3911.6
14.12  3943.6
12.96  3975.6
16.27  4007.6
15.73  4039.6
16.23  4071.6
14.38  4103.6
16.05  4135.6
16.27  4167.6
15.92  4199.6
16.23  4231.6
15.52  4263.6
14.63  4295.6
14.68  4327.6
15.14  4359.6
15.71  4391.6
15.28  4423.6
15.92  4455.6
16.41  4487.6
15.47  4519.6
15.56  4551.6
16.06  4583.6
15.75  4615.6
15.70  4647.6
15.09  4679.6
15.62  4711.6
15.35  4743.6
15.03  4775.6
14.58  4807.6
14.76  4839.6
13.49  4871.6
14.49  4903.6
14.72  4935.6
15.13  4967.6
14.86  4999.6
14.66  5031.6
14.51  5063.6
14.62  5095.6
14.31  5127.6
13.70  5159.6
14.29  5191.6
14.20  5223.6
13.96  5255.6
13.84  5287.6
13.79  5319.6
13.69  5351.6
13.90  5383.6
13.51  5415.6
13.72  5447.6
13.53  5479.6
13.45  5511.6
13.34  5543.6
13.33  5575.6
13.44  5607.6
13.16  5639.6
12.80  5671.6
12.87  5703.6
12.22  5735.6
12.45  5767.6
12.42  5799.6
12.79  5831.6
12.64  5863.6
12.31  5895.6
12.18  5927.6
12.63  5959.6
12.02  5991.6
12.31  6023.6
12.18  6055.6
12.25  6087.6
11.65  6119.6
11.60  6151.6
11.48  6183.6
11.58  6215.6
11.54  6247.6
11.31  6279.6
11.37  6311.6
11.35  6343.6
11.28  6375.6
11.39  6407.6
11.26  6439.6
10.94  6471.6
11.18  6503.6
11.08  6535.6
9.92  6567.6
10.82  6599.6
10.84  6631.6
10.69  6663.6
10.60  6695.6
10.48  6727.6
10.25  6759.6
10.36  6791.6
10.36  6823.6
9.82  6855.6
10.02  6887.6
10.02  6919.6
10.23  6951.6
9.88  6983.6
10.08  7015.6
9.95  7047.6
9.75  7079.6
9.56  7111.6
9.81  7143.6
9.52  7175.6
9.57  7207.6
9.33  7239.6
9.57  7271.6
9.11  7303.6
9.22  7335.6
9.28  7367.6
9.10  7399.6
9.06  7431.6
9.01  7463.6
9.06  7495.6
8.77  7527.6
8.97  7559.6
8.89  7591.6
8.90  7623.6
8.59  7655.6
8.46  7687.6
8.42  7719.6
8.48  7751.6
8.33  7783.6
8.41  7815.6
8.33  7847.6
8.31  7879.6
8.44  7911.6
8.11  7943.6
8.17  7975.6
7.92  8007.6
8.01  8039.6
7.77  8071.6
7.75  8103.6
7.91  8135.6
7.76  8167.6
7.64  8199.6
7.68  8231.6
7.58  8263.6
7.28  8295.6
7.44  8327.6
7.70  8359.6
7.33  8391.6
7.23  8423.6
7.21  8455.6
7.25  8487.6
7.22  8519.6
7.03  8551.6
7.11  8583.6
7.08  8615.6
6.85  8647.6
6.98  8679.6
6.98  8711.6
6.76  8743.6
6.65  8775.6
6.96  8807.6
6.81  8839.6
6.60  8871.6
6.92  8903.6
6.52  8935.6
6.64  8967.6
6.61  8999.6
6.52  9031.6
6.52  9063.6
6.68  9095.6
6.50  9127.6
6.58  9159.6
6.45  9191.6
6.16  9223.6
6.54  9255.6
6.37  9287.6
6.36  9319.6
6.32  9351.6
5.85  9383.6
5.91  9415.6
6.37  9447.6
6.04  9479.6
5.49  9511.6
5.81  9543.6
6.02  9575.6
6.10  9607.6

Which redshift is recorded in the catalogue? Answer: 0.000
